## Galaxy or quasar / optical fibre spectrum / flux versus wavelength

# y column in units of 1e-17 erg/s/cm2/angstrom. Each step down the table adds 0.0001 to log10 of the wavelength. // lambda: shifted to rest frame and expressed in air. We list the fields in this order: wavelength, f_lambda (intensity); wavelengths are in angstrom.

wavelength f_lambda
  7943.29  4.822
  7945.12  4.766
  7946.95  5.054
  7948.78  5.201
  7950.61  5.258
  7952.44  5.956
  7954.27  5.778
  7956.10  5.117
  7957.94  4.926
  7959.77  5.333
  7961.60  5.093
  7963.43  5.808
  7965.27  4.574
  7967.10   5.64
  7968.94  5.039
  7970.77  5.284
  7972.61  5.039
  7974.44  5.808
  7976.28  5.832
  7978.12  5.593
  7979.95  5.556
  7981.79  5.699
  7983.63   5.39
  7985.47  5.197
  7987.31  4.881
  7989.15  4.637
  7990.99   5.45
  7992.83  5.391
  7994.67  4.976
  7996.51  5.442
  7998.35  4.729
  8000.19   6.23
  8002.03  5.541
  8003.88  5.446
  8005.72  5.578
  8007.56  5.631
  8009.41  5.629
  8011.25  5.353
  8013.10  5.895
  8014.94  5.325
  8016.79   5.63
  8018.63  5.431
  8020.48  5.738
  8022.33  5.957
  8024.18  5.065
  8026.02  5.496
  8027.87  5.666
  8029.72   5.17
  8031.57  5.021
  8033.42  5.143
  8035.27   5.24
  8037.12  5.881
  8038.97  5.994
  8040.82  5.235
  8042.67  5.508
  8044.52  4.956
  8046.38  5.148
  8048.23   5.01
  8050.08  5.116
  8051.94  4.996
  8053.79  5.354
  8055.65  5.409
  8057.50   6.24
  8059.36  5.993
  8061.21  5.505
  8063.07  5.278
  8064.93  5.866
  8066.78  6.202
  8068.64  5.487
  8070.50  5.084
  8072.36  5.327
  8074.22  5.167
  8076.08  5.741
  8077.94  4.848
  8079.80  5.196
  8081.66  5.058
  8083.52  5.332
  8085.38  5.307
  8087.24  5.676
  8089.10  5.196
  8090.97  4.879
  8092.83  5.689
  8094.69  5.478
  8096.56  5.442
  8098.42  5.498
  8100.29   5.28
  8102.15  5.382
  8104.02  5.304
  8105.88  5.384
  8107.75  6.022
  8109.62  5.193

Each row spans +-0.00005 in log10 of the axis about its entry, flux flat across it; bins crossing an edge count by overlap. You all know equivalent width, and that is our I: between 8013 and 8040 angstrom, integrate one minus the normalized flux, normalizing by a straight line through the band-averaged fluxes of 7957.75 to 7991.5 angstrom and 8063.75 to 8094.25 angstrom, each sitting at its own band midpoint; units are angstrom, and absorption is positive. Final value -0.8 angstrom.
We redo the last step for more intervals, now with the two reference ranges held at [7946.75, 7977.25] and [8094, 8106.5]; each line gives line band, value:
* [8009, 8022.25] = -0.6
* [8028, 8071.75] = -0.4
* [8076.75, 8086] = 0.4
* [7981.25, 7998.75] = 0.6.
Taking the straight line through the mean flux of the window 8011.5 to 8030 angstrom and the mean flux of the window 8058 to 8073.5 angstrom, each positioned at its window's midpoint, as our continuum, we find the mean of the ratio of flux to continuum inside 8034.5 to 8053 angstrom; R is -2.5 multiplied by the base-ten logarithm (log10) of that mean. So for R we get 0.05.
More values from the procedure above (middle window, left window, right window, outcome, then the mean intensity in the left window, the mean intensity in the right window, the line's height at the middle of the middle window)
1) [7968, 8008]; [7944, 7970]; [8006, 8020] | 0.01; 5.25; 5.56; 5.42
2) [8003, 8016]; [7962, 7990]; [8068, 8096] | -0.05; 5.33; 5.3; 5.32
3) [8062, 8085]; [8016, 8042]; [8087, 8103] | 0.01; 5.48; 5.38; 5.41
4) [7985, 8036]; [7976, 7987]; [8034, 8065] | 0.02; 5.49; 5.44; 5.47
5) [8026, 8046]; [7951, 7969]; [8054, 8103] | 0.01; 5.34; 5.44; 5.41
